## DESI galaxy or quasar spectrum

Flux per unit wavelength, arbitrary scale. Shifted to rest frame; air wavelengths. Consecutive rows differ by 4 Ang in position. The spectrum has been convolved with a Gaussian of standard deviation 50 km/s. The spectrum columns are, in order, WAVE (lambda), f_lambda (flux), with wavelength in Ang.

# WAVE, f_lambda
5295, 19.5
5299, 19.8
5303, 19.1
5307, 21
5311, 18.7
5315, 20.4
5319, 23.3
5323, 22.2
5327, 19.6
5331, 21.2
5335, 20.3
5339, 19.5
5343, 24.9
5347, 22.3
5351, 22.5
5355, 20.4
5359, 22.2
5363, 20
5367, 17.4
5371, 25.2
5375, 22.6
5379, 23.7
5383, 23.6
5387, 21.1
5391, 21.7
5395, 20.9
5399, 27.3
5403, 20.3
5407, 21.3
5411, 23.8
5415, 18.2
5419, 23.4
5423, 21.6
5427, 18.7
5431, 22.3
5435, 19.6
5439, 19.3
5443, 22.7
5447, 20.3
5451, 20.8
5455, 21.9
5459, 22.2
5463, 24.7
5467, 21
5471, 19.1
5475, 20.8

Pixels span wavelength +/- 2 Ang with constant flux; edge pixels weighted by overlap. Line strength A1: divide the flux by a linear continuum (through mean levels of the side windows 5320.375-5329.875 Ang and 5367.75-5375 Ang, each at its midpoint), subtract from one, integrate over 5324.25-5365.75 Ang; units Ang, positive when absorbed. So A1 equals 1.36 Ang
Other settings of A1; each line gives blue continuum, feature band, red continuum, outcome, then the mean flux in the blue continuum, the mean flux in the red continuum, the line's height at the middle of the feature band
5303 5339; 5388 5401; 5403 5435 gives -1.3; 20.7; 21.2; 21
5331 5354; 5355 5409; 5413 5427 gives -2.0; 21.8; 20.7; 21.2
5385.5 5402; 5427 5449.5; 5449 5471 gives 1.5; 22.7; 21.8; 22.1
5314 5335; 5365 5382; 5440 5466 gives -0.6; 21.3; 22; 21.5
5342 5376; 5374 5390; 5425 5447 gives -0.9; 21.8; 20.5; 21.4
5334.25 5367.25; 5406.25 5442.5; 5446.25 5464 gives 1.3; 21.3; 21.9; 21.7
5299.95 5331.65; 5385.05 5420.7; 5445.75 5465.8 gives -0.8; 20.6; 22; 21.5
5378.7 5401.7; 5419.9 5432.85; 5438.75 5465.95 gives 0.7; 22.9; 21.8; 22.3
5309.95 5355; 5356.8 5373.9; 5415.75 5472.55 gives 0.0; 21.4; 21.2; 21.3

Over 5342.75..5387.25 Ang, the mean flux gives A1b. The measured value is 22.1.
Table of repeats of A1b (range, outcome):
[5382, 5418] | 22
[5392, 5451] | 21.4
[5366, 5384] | 22.7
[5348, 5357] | 21.5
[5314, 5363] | 21.5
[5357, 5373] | 21.2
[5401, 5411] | 21.4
